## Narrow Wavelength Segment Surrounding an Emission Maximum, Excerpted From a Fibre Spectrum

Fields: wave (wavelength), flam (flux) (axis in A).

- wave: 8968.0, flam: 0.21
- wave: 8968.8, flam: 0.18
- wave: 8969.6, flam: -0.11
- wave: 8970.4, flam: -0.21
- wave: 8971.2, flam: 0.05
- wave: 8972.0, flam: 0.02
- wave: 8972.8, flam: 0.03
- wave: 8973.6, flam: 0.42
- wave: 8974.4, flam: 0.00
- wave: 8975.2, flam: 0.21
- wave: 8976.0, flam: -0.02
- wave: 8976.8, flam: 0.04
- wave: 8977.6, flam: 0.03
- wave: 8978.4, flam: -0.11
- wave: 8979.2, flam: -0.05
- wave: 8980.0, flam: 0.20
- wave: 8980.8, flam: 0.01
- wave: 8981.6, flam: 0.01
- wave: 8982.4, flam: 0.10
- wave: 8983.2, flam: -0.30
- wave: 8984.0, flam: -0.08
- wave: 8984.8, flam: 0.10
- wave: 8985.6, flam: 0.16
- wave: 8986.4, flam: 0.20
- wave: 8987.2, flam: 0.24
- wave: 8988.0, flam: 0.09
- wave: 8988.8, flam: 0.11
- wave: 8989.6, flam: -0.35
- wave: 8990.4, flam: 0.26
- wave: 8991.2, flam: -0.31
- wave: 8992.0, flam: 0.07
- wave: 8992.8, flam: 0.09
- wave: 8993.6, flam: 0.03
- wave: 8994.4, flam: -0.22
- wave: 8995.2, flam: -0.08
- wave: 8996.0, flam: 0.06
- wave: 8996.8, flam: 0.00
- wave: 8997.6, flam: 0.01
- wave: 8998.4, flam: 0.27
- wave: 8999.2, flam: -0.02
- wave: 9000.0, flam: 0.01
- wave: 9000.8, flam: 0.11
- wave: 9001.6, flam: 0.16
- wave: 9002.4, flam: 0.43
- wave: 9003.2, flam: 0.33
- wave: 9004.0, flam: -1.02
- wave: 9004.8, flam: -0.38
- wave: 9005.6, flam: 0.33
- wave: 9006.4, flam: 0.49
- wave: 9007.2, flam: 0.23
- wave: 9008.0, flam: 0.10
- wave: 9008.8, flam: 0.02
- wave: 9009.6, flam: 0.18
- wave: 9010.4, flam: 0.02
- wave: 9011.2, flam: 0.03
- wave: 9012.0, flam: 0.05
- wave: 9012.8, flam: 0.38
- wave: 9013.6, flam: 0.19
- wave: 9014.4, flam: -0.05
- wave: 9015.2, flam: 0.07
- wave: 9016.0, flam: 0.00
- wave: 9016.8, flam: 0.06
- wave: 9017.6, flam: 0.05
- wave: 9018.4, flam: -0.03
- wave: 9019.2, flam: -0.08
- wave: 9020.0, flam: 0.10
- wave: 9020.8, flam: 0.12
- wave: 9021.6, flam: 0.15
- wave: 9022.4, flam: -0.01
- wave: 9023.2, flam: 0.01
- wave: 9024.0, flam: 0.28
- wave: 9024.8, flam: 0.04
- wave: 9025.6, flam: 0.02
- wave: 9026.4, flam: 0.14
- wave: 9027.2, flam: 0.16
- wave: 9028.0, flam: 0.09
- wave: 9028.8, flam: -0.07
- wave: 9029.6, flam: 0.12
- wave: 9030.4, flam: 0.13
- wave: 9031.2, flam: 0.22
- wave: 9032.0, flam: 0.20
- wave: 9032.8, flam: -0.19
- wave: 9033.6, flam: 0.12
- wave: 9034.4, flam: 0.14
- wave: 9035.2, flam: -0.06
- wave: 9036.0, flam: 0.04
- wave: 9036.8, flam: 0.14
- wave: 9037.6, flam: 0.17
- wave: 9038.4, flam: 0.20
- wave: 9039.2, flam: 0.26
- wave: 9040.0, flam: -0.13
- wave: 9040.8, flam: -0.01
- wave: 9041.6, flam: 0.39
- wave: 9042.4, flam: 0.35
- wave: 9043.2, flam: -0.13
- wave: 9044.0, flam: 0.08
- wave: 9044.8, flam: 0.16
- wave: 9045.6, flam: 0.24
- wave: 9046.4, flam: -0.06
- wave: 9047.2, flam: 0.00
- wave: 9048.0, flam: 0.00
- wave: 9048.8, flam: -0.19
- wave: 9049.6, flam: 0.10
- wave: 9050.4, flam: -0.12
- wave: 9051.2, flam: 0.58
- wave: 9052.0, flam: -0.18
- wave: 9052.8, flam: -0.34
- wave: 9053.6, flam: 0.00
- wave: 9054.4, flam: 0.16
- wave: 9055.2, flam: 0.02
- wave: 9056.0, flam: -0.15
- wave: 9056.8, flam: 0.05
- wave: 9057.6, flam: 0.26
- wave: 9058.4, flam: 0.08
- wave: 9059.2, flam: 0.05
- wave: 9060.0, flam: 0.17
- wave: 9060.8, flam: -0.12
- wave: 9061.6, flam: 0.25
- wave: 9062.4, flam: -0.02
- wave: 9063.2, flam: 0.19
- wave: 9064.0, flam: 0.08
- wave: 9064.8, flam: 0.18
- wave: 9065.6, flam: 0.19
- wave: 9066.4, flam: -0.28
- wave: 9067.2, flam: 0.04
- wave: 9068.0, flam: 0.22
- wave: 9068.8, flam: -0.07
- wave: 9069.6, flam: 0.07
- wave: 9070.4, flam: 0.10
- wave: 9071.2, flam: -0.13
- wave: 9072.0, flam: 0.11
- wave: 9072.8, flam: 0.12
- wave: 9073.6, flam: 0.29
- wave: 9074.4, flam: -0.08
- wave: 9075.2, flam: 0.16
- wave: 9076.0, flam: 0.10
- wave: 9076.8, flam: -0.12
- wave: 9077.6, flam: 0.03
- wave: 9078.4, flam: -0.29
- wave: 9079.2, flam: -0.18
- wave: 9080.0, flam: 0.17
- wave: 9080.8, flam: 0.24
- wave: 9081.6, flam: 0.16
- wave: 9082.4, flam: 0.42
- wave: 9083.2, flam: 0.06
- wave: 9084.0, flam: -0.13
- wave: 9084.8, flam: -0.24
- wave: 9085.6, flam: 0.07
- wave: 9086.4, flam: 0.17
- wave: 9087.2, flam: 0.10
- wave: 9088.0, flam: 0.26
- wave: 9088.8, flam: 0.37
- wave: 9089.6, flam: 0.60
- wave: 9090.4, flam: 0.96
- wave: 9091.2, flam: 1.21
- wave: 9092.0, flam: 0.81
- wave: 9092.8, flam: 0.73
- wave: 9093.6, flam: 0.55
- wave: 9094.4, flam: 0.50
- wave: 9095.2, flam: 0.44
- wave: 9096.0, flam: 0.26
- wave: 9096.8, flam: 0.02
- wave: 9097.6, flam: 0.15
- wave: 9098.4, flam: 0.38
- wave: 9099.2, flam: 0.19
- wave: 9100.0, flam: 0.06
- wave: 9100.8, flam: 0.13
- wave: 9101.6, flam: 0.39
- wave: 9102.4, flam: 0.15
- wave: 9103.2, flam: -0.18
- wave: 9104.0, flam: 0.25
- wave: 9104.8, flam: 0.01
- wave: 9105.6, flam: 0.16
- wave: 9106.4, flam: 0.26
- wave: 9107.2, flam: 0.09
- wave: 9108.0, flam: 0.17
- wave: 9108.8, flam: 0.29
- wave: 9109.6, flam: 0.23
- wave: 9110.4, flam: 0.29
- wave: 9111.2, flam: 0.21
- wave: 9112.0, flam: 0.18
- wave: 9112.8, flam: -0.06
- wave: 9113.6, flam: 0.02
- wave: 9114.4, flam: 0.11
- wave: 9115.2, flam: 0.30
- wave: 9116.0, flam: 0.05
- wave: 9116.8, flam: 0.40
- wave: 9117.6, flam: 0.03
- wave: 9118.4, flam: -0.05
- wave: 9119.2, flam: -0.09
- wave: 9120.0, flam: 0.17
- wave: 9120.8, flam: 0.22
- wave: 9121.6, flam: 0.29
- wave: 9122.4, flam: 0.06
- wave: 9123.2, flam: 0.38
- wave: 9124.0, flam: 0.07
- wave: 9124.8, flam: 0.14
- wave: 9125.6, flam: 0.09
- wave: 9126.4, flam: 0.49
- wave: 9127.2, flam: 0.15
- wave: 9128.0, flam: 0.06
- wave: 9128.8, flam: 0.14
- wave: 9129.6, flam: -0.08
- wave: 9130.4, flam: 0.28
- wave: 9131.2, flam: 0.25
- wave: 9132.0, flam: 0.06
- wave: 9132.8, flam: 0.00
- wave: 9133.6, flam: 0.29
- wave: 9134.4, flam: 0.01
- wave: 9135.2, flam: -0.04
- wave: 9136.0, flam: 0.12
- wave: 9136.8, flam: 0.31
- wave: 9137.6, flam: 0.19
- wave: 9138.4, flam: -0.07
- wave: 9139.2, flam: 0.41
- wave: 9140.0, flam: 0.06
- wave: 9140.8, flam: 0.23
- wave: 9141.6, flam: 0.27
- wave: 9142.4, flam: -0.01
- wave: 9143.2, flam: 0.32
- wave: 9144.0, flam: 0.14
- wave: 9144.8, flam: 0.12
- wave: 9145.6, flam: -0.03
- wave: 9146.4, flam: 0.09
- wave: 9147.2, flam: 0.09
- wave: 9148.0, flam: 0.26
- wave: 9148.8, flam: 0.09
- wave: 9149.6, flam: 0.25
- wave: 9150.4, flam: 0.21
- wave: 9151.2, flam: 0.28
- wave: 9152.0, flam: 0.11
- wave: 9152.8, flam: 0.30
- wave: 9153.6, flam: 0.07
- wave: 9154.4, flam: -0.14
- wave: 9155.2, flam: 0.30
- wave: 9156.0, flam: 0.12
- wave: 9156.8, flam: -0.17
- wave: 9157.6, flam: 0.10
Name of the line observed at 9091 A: [O III] 5007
